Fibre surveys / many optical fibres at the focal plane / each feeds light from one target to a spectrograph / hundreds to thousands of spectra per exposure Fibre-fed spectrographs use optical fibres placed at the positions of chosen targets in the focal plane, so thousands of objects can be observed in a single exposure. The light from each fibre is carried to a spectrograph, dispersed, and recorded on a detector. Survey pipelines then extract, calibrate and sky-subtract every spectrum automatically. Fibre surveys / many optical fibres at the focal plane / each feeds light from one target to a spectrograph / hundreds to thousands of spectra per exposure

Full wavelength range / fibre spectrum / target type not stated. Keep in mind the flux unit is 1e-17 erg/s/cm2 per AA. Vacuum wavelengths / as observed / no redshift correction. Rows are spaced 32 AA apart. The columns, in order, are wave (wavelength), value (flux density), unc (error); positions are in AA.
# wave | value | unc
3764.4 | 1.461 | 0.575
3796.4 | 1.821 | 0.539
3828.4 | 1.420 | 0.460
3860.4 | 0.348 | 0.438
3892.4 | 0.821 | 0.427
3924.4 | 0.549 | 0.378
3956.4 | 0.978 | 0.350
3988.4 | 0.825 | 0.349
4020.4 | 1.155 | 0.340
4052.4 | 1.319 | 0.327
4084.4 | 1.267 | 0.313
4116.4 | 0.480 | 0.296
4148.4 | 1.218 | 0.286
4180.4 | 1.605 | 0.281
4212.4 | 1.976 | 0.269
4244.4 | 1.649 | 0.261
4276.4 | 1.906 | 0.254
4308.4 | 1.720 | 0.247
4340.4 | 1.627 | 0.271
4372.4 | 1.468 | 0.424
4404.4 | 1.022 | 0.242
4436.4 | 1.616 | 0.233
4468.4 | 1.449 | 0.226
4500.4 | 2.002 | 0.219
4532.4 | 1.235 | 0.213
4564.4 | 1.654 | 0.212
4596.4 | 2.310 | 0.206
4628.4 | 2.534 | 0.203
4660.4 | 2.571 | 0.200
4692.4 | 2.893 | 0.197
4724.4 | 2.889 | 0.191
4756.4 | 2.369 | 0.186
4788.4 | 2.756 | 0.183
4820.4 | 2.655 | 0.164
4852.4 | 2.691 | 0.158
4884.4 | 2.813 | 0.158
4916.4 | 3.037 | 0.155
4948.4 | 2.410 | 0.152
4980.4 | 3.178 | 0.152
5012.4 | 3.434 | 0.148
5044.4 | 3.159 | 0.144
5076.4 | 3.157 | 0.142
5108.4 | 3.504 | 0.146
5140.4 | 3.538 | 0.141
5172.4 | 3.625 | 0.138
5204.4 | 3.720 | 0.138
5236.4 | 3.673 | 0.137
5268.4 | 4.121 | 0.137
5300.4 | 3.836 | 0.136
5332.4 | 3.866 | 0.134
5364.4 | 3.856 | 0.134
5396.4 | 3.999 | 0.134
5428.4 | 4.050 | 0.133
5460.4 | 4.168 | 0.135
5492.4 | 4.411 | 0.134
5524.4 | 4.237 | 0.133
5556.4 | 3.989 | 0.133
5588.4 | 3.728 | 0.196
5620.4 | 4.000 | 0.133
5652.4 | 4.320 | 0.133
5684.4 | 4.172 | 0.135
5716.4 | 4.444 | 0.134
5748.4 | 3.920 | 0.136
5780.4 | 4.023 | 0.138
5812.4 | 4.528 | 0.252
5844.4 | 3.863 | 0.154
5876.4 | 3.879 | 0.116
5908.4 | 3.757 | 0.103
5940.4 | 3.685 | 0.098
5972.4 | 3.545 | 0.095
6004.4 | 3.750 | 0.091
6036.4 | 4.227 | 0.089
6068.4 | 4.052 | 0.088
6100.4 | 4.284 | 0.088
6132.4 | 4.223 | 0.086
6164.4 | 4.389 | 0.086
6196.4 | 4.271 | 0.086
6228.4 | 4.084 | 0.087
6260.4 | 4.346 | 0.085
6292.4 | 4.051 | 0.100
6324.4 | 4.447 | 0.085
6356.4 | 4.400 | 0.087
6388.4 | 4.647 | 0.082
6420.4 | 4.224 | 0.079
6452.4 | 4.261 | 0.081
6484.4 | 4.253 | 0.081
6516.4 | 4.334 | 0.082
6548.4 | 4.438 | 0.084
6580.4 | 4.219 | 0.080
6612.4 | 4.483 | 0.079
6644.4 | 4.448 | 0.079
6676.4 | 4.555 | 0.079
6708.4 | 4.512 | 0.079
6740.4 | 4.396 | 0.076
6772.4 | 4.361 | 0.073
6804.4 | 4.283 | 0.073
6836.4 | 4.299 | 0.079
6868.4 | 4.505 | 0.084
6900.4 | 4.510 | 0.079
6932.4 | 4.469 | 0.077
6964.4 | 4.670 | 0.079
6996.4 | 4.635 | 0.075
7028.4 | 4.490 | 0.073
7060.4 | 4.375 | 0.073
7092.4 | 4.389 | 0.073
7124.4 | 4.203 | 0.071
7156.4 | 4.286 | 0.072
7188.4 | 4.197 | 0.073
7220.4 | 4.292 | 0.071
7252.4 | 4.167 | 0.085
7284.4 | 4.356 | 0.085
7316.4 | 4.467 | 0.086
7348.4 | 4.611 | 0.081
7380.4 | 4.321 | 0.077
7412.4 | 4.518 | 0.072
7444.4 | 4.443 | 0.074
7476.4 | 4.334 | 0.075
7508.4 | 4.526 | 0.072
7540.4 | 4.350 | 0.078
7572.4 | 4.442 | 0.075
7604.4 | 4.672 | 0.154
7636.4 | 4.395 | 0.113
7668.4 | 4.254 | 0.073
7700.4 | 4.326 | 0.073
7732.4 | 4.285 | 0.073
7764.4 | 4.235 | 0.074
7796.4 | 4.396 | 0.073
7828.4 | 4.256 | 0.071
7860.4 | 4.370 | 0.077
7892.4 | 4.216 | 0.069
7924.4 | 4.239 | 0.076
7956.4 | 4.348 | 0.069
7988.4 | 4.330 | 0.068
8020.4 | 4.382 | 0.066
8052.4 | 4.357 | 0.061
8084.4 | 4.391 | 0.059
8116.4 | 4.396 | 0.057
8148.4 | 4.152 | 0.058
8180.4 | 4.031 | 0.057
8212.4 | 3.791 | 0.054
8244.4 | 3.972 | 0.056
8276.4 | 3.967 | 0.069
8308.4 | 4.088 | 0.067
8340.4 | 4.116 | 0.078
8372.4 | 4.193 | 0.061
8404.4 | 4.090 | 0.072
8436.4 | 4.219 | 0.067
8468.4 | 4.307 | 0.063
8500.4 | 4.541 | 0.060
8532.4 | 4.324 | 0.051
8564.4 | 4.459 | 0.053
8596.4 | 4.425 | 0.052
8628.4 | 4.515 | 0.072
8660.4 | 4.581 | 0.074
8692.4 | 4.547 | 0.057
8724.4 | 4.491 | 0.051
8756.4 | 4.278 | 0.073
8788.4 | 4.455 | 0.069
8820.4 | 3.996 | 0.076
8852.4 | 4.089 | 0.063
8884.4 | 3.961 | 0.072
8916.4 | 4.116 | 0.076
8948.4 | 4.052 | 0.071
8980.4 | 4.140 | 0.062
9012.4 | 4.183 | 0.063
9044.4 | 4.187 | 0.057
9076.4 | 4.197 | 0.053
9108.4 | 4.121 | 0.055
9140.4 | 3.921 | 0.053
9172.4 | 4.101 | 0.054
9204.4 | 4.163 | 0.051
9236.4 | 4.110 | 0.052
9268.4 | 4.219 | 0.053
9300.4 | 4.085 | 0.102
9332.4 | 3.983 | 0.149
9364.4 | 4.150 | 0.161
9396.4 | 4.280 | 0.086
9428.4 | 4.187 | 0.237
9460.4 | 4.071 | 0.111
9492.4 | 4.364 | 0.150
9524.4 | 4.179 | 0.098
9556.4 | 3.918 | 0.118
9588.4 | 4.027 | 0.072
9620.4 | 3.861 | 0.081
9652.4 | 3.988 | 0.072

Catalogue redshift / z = 0.15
